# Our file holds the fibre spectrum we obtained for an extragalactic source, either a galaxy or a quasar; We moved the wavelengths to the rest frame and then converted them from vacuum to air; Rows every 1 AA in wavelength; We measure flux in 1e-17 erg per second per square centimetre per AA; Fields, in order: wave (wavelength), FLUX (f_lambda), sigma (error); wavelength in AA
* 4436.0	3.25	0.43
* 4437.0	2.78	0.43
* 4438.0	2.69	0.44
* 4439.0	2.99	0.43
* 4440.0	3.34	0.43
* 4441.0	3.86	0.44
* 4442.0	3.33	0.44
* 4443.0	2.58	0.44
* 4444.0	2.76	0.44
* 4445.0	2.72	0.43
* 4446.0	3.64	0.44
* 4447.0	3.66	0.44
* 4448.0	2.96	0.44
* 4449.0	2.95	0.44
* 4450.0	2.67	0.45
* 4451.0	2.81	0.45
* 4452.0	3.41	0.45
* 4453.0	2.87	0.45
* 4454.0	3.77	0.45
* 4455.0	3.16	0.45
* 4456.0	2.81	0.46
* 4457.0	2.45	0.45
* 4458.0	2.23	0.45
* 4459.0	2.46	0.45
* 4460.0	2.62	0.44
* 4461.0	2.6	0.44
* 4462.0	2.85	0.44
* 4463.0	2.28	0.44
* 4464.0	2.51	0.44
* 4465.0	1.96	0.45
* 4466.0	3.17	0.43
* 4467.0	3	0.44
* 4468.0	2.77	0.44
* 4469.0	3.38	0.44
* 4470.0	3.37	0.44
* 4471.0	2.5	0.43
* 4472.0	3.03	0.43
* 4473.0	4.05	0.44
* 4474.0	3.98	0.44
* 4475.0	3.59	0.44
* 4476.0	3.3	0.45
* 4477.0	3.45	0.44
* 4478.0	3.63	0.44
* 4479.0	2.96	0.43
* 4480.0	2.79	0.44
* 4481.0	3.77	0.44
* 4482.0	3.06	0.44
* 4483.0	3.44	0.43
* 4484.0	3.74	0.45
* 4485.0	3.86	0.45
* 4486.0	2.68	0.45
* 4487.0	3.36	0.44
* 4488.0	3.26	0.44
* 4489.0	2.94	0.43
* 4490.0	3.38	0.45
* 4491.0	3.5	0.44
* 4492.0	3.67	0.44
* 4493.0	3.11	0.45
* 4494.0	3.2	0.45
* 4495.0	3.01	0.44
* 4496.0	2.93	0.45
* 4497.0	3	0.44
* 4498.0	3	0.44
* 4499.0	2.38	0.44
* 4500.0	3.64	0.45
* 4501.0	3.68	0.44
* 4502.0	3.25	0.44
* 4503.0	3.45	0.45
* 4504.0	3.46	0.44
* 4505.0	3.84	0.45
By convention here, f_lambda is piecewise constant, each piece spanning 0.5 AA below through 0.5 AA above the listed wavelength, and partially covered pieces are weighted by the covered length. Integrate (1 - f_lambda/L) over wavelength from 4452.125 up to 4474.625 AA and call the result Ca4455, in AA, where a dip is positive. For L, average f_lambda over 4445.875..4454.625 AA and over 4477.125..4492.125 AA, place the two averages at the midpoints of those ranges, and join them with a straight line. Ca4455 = 2.2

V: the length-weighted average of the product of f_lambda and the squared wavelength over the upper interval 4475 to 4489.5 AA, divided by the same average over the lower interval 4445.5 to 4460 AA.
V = 1.1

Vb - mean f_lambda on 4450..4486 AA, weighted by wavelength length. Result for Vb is 3.06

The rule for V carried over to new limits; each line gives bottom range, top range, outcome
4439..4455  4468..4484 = 1.08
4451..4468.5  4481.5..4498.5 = 1.19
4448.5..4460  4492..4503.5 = 1.13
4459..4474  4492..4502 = 1.10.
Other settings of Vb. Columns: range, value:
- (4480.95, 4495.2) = 3.32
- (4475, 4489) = 3.33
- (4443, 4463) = 2.89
